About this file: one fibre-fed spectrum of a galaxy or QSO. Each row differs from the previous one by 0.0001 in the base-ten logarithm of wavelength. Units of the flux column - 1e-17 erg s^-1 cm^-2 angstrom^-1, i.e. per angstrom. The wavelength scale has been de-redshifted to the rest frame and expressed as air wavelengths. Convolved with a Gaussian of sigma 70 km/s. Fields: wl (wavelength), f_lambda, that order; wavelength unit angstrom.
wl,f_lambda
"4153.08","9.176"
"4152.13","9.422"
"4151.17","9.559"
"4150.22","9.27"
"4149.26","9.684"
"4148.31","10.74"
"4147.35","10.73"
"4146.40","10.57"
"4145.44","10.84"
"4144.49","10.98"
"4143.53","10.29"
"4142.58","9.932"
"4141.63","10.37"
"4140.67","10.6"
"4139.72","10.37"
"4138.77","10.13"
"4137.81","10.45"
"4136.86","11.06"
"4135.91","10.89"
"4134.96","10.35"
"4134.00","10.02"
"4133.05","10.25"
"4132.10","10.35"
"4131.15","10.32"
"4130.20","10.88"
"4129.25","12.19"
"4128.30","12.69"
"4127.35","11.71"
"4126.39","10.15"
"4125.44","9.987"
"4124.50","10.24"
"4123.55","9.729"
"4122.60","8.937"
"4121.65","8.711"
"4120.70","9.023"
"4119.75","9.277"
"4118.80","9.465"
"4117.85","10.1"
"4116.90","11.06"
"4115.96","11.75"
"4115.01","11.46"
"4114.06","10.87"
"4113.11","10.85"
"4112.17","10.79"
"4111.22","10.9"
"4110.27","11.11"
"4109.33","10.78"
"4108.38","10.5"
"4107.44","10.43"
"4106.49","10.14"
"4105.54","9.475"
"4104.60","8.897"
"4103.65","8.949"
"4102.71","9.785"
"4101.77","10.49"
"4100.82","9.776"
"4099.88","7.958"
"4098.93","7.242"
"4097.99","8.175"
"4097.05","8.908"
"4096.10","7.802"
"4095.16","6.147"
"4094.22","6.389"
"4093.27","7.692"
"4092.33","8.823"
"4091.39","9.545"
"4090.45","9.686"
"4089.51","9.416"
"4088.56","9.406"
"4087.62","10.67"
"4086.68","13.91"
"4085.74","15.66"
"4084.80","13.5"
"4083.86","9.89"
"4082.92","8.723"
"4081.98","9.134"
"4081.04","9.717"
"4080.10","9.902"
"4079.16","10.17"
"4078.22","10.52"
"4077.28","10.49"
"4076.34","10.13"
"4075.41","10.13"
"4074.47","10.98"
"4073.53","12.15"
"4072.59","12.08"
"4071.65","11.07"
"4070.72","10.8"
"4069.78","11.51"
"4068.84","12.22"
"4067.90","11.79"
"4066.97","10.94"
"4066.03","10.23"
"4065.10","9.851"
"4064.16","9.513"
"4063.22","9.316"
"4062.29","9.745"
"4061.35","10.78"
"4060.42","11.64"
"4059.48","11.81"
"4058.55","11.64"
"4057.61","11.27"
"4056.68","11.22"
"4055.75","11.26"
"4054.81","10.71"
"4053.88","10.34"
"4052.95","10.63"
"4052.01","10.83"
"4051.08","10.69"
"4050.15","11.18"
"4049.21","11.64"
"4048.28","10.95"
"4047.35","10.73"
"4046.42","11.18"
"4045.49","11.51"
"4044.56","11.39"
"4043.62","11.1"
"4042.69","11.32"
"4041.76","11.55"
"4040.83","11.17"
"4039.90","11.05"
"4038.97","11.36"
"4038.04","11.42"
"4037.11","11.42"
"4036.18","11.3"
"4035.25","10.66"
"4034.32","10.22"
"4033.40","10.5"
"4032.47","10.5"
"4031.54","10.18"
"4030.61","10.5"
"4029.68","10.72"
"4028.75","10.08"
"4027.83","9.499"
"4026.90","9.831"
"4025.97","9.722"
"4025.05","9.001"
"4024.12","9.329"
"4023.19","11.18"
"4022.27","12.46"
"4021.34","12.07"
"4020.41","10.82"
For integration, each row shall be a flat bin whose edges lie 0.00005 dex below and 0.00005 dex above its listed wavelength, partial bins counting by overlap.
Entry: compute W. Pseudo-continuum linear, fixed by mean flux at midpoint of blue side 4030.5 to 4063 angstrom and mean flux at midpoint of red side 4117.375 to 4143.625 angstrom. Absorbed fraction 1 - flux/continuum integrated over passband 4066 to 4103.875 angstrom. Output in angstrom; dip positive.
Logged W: 2.2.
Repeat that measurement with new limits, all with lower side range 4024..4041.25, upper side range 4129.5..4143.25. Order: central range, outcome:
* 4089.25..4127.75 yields 3.2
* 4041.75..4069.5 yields -1.3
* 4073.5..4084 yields 0.4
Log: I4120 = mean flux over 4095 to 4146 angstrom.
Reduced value 10.1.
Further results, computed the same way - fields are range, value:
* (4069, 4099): 10.1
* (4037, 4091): 10.9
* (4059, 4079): 10.8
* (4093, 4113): 9.21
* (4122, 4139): 10.6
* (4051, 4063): 10.9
